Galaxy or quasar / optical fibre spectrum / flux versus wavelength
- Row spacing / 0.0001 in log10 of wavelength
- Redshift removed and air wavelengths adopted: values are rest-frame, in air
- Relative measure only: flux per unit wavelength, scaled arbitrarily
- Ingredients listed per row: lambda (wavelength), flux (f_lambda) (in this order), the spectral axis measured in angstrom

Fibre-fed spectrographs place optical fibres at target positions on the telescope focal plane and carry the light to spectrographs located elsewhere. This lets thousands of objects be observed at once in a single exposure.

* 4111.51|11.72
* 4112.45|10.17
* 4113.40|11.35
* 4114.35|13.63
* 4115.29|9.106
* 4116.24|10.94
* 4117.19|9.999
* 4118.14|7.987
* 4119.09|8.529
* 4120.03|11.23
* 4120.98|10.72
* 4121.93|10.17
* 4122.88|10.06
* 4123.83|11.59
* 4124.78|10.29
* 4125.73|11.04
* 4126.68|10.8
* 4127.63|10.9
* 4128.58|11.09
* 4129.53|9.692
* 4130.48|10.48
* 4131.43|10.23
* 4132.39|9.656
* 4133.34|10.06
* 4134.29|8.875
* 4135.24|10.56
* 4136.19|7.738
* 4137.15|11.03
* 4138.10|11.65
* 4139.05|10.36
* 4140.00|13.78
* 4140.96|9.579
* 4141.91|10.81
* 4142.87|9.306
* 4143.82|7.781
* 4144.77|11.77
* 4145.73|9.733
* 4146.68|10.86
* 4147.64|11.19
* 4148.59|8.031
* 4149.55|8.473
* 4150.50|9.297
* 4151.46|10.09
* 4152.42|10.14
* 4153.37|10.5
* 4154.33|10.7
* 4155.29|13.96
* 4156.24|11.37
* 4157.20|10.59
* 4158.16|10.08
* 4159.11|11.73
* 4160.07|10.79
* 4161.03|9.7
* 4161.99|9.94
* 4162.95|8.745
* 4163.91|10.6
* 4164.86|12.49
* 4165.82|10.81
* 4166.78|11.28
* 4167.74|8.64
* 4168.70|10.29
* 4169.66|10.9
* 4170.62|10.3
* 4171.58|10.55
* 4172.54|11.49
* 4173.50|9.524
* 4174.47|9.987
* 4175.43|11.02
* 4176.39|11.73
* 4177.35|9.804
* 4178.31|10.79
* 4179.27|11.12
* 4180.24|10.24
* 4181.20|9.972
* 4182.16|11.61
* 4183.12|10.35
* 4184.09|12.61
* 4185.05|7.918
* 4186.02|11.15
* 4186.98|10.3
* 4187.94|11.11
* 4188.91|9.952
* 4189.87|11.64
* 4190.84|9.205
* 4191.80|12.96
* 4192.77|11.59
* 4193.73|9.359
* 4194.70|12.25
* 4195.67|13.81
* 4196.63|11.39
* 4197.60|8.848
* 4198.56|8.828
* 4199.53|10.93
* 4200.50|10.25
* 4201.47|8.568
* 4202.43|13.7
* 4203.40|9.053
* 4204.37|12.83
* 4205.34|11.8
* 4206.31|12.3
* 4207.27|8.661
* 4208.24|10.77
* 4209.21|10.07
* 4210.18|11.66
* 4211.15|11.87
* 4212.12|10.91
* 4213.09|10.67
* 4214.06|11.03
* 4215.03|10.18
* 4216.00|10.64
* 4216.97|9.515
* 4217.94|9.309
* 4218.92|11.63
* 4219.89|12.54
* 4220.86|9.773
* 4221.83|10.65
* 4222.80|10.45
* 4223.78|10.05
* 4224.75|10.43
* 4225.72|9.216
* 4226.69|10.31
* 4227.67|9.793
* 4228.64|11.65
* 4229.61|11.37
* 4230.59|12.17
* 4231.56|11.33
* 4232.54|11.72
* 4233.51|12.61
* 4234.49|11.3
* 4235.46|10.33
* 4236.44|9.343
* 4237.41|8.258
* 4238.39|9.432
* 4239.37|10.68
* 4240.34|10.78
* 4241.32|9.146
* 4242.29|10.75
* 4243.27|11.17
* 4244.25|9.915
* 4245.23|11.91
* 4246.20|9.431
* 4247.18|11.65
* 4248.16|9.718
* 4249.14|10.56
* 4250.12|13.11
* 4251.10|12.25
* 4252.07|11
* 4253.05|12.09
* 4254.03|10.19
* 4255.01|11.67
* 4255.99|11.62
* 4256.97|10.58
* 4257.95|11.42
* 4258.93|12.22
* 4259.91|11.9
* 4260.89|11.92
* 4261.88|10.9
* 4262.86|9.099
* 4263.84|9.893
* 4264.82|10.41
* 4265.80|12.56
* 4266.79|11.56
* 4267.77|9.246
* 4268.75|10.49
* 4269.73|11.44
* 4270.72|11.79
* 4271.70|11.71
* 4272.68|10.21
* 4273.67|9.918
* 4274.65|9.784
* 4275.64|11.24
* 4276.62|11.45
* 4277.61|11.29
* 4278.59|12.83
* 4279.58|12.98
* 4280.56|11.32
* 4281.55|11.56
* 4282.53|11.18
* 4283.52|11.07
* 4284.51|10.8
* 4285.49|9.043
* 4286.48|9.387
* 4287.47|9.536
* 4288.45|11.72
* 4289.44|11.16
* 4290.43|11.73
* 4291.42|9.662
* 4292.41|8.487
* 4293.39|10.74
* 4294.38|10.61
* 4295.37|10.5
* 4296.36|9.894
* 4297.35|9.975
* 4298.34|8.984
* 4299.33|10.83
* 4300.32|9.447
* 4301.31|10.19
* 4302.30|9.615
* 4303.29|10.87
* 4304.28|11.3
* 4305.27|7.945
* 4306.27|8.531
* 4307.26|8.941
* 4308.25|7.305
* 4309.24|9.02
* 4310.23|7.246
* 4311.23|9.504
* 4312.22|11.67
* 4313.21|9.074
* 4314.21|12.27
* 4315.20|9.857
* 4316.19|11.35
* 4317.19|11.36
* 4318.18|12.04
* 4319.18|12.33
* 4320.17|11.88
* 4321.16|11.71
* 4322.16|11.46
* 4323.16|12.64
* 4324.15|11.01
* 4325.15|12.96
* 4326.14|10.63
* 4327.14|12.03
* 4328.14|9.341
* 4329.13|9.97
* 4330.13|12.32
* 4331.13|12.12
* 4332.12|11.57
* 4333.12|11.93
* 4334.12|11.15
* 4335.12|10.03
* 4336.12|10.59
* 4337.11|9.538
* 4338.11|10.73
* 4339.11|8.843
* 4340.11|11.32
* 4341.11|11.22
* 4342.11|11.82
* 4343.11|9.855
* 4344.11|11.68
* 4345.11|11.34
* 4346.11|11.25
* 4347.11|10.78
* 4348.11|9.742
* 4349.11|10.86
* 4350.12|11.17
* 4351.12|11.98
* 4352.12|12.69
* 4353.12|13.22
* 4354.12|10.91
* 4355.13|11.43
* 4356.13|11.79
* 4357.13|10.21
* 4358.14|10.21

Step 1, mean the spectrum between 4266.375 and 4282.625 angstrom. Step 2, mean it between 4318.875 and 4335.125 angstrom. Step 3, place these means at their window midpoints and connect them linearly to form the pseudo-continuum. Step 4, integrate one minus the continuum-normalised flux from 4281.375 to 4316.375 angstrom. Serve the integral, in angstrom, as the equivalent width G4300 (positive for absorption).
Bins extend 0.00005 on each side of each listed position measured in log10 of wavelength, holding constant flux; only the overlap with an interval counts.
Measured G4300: 4.1 angstrom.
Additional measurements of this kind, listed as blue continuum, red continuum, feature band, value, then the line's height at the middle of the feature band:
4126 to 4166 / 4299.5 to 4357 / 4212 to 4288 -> -1.5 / 10.6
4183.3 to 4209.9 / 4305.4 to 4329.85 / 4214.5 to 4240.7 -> 0.4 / 10.7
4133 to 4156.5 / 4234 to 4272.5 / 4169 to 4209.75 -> -0.8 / 10.5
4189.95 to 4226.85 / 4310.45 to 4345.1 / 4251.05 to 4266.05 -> -0.4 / 10.9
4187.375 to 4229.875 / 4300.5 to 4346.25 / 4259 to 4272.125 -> -0.4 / 10.7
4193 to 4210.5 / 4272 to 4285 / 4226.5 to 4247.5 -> 0.6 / 11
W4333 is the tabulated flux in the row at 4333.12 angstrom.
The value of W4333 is 11.93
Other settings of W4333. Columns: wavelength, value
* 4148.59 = 8.031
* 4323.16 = 12.64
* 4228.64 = 11.65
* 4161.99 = 9.94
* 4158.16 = 10.08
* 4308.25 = 7.305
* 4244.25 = 9.915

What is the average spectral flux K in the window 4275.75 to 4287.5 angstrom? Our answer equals 11.1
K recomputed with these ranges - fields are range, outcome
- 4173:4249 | 10.7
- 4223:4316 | 10.6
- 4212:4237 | 10.7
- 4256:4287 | 11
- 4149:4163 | 10.4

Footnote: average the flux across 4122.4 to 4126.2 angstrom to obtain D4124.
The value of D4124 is 10.7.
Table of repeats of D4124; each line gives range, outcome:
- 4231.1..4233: 11.5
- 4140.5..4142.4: 10.2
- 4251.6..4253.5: 11.5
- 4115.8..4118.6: 9.62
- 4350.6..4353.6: 12.6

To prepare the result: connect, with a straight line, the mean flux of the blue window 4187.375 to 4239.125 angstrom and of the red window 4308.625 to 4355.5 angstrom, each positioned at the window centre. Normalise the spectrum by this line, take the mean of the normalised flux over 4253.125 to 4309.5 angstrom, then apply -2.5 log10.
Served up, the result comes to 0.03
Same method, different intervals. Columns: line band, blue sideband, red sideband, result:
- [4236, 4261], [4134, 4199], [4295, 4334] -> -0.032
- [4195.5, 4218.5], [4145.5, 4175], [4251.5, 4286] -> 0.002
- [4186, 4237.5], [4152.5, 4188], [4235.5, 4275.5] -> -0.007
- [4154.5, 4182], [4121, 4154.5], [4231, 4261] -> -0.024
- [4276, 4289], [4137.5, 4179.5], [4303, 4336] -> -0.044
